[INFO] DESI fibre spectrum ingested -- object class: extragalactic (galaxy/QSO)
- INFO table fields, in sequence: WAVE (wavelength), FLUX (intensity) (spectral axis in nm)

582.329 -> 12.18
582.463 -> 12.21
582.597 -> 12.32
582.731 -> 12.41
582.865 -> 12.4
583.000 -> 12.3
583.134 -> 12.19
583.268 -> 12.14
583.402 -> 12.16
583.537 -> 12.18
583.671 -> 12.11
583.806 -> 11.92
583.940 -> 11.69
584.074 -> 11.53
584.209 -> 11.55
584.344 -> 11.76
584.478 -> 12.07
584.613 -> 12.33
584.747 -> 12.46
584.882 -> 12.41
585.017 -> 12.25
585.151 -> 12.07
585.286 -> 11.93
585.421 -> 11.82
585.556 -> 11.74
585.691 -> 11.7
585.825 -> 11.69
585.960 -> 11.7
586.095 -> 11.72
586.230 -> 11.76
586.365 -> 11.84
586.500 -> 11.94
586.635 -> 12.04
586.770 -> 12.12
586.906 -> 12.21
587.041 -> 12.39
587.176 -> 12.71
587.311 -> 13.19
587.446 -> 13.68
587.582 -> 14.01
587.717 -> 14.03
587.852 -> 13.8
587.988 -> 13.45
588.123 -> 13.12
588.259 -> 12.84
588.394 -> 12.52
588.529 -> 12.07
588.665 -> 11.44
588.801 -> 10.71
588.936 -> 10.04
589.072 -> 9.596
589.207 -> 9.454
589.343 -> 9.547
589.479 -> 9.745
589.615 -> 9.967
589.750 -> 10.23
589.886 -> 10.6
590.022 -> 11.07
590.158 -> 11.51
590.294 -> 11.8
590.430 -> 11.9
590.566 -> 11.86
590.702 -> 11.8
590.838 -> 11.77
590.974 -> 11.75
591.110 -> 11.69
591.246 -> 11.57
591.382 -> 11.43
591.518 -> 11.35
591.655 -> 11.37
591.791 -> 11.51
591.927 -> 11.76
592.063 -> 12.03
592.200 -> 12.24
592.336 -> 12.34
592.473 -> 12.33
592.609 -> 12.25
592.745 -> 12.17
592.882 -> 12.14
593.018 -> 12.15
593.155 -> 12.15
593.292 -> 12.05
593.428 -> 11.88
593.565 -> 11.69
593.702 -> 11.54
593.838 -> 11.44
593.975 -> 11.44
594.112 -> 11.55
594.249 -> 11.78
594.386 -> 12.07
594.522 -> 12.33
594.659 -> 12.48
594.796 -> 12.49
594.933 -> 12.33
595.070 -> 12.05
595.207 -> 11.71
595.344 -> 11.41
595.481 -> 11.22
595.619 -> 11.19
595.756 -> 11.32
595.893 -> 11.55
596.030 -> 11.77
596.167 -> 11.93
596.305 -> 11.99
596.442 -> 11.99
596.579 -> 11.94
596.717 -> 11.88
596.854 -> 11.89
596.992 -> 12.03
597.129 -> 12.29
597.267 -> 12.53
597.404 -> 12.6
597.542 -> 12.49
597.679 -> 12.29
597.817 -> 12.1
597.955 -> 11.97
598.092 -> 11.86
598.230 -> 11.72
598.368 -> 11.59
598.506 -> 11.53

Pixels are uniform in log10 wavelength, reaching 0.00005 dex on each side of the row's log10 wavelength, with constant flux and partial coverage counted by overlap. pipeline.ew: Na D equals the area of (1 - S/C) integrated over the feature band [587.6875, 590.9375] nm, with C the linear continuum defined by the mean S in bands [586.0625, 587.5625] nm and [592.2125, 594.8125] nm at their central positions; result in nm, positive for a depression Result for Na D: 0.22 nm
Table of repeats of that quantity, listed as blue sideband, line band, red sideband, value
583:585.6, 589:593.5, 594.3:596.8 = 0.19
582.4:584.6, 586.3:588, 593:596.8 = -0.12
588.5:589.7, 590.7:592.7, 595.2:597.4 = -0.19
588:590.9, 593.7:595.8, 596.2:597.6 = 0.01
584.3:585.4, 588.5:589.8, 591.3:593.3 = 0.20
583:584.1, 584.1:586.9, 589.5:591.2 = -0.03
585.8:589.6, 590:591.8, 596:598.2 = 0.06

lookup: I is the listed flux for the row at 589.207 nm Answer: 9.454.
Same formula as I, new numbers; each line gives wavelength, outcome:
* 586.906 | 12.21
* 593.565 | 11.69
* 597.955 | 11.97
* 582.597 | 12.32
